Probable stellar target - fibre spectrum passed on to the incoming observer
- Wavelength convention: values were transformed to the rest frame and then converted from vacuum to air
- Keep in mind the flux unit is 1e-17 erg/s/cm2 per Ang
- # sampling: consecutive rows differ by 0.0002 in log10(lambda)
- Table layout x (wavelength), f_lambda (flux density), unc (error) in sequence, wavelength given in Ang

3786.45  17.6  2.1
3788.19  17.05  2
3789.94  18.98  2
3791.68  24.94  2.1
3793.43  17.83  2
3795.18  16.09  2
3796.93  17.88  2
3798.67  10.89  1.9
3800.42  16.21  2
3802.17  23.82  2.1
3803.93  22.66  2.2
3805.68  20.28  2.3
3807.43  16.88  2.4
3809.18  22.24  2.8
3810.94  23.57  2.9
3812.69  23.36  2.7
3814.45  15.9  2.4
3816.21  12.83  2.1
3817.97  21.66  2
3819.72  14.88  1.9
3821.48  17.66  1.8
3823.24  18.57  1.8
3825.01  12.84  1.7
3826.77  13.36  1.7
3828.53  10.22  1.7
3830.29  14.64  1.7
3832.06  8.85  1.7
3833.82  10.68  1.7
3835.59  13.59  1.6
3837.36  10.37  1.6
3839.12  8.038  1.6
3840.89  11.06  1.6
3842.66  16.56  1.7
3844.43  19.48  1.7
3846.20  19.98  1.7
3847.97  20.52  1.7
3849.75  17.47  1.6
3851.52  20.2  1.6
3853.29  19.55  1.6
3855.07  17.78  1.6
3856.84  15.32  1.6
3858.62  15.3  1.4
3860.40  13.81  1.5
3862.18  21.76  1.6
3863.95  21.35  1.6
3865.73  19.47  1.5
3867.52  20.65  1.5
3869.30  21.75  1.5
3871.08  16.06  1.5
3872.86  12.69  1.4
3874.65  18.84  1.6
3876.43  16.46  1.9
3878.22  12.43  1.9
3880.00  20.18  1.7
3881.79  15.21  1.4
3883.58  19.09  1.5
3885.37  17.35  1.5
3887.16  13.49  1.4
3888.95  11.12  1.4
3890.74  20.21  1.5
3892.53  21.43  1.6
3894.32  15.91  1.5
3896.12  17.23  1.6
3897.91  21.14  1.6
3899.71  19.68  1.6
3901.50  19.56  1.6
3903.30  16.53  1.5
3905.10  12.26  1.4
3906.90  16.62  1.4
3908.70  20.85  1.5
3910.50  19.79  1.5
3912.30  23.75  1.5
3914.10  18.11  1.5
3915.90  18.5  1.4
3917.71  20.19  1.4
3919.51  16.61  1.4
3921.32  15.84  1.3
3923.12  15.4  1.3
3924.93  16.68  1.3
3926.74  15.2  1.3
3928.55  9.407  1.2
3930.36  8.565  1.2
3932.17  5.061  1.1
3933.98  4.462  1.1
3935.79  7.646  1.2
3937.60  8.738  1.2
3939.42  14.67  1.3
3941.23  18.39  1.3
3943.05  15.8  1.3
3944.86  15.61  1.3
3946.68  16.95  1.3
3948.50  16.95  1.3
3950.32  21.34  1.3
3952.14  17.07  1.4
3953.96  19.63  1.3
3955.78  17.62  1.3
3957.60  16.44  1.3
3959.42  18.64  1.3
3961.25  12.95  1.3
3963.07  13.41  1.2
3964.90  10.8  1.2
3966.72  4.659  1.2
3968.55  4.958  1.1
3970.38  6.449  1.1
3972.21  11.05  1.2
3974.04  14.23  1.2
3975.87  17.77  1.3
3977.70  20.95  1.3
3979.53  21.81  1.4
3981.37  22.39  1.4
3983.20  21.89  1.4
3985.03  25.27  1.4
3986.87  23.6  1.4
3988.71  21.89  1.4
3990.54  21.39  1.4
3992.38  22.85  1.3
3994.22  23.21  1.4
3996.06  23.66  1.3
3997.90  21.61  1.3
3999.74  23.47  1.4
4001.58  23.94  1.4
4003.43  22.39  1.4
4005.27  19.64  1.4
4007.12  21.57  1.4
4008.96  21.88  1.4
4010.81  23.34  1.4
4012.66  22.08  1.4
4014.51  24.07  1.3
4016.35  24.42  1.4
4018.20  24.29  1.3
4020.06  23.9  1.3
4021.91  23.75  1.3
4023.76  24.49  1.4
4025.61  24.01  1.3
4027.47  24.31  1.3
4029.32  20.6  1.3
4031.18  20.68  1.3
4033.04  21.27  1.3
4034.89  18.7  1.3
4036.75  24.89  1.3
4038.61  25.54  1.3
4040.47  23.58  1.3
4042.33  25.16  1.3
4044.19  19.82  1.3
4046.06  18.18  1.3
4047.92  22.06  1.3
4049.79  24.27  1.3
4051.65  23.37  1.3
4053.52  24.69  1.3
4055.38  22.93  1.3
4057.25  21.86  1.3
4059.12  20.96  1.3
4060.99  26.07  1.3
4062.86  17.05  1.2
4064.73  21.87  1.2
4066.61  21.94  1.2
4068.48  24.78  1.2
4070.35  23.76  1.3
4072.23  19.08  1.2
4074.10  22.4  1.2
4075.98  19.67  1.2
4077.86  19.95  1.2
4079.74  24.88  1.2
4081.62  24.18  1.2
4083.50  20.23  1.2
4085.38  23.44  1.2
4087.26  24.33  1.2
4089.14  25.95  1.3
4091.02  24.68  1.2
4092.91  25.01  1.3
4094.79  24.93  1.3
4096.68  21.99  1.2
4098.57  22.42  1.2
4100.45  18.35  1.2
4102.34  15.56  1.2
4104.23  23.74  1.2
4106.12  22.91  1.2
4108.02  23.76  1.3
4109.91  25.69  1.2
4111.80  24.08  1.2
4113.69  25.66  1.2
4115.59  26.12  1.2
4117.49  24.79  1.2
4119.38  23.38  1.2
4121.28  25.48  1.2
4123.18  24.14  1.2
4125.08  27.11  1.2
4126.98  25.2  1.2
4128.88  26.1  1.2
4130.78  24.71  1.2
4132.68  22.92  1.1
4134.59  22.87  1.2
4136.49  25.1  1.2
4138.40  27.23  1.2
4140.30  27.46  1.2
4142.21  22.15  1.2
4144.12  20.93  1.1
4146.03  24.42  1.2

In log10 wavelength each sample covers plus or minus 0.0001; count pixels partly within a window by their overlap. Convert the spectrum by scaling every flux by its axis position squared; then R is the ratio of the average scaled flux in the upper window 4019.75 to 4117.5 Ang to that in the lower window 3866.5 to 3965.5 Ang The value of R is 1.5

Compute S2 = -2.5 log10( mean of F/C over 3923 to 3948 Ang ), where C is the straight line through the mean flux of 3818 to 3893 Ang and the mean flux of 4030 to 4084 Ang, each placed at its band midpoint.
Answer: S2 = 0.45 mag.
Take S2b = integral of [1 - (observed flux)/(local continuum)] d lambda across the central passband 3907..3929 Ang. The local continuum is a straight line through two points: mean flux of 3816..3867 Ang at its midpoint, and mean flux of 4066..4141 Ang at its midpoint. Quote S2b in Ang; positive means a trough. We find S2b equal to 0.6 Ang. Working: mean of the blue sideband 15.9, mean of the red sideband 23.7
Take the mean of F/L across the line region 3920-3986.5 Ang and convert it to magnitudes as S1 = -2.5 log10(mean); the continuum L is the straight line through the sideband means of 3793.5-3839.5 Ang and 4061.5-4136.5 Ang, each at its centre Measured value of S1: 0.32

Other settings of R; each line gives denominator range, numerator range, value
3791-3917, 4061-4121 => 1.49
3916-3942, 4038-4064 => 1.87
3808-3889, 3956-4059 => 1.35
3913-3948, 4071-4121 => 1.80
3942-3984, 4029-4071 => 1.50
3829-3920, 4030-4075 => 1.43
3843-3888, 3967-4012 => 1.19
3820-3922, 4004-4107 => 1.47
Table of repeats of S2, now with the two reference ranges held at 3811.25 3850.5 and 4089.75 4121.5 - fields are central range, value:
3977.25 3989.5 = -0.145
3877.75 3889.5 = 0.066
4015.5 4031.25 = -0.125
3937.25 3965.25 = 0.164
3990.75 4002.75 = -0.142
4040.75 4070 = -0.023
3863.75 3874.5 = -0.133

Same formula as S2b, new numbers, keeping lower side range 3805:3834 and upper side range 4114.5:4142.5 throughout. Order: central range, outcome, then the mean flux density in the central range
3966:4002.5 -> 3.78 Ang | 18.9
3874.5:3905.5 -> 2.16 Ang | 17.2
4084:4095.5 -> -0.27 Ang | 24.6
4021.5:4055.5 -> -0.27 Ang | 22.7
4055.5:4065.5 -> 0.64 Ang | 21.7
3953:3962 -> 1.41 Ang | 17.1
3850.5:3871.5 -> -1.18 Ang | 18.6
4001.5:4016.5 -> -0.47 Ang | 22.4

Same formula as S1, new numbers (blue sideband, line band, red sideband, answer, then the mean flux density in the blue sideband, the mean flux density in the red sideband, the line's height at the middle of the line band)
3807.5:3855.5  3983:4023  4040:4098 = -0.104 mag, 16.1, 22.7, 20.9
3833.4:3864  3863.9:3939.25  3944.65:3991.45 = 0.021 mag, 16.2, 16.8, 16.5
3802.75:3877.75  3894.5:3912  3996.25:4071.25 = 0.029 mag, 16.9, 22.7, 18.8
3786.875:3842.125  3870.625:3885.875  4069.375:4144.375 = 0.094 mag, 16.4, 23.6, 18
